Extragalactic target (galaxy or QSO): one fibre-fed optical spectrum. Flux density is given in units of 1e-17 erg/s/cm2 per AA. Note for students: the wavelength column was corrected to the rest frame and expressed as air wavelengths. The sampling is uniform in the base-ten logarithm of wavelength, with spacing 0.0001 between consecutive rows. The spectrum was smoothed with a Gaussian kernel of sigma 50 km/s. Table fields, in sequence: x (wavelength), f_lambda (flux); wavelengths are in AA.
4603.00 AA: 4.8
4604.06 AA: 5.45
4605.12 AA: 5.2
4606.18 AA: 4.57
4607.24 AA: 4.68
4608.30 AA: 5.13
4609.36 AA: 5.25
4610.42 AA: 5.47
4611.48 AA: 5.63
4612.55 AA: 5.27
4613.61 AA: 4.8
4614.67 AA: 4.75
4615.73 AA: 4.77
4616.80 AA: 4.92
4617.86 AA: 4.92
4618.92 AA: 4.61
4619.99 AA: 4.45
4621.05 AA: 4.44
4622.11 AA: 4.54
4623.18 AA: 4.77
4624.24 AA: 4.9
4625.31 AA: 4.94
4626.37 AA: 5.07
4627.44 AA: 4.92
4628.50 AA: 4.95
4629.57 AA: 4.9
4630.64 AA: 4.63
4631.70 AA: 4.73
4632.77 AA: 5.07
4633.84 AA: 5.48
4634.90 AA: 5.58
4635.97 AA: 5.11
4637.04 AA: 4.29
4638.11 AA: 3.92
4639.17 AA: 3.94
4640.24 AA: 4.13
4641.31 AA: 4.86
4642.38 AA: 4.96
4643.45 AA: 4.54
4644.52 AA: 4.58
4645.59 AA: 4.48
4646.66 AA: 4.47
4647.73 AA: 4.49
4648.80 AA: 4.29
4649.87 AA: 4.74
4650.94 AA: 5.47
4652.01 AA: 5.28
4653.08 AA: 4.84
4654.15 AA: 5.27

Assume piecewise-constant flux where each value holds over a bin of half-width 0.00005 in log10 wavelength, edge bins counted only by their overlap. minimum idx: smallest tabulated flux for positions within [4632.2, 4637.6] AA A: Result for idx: 4.29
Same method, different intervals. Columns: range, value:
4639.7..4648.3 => 4.13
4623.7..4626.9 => 4.9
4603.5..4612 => 4.57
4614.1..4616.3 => 4.75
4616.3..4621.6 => 4.44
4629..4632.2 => 4.63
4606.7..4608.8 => 4.68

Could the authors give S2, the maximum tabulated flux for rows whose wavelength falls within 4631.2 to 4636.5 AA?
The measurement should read 5.58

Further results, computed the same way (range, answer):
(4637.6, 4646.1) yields 4.96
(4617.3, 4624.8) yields 4.92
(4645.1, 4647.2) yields 4.48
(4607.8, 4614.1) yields 5.63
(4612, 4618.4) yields 5.27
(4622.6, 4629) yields 5.07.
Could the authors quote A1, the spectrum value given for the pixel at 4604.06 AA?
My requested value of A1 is 5.45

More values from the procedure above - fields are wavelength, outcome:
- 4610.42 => 5.47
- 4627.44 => 4.92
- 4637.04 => 4.29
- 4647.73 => 4.49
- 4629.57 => 4.9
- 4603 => 4.8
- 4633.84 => 5.48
